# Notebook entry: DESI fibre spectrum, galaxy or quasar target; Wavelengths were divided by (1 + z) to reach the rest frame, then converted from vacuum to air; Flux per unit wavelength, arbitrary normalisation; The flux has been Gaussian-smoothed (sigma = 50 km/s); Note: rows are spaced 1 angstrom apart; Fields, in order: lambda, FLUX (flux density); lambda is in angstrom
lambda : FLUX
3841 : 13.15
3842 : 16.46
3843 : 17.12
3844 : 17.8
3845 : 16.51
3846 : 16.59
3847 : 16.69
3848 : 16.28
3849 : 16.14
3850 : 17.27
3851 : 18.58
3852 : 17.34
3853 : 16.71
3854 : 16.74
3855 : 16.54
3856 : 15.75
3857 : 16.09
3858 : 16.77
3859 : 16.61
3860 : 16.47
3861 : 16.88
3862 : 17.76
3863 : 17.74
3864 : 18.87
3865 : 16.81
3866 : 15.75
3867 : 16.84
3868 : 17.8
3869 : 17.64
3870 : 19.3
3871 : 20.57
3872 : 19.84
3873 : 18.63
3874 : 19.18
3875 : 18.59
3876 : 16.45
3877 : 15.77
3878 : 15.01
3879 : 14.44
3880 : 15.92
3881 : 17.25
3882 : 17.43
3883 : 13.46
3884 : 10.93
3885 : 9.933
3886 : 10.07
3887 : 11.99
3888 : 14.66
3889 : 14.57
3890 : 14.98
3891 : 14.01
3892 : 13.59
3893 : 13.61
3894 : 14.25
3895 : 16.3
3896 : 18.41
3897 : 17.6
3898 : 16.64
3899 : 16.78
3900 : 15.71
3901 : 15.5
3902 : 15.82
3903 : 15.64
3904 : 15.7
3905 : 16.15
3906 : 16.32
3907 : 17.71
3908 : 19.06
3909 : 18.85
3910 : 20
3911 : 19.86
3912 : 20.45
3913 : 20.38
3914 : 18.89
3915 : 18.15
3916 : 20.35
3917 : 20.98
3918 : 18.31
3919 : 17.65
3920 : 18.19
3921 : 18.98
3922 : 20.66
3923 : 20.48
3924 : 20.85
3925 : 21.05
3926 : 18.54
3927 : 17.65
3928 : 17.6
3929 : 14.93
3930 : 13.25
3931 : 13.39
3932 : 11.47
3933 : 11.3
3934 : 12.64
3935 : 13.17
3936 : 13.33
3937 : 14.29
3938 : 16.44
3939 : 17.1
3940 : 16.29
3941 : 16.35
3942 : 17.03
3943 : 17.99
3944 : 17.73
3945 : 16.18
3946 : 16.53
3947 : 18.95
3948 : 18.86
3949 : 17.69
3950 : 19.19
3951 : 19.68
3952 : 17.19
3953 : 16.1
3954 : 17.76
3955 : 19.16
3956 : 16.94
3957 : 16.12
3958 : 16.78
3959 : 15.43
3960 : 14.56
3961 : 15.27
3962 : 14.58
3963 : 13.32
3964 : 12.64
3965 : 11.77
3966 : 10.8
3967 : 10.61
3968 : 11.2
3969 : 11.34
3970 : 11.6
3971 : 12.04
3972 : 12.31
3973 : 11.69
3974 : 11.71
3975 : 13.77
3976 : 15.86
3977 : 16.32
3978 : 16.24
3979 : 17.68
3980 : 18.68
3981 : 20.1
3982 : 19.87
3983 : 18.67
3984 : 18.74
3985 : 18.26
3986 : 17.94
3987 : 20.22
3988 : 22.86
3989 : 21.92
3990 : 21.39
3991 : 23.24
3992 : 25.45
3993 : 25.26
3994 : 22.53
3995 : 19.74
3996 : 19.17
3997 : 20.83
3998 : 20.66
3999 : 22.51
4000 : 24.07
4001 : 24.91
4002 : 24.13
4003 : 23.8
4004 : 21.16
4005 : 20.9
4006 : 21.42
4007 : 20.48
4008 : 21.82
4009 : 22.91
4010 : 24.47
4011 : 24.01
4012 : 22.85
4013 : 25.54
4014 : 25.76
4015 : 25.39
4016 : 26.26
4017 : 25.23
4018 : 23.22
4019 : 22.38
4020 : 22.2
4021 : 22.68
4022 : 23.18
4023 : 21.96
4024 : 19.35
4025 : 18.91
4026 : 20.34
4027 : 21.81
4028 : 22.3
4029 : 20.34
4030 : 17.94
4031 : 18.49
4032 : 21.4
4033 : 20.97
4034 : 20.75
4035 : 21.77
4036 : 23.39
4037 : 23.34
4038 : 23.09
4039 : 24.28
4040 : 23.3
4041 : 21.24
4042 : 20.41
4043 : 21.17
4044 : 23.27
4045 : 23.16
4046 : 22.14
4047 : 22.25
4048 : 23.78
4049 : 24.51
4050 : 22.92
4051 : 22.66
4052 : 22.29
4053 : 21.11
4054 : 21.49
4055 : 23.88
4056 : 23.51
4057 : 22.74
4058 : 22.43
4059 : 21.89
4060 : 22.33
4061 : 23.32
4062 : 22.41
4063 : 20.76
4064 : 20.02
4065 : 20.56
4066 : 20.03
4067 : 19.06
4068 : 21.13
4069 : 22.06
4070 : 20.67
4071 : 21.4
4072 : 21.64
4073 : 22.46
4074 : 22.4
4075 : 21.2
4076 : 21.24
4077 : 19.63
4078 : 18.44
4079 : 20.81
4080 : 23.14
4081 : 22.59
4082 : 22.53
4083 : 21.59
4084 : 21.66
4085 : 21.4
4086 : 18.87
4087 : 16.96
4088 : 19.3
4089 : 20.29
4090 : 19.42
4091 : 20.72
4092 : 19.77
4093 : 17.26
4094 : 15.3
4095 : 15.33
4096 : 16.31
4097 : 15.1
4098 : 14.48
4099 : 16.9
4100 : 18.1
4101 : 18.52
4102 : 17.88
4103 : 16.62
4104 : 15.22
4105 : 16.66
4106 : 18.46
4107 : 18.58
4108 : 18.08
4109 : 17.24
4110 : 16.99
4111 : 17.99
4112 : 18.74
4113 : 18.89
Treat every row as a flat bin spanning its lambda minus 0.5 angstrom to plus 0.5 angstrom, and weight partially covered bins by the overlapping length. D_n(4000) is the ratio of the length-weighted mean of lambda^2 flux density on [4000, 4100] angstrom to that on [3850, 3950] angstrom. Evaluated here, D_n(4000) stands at 1.38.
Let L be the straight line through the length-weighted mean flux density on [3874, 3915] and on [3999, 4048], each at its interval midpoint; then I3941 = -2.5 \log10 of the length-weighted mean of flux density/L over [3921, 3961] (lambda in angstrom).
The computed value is 0.101 mag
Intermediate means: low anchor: 16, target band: 16.7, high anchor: 22.4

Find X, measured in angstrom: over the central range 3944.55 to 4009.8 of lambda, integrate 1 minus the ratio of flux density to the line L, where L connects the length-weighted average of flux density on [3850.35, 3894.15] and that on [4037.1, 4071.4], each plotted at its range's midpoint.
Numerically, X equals 5.26 angstrom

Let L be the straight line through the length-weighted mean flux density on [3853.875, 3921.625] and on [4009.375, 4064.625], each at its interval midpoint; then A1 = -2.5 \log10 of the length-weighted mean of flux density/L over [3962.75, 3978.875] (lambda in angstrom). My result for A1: 0.48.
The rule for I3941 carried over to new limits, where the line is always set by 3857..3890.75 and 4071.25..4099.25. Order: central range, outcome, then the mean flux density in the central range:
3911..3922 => -0.15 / 19.3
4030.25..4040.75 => -0.17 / 22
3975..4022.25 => -0.19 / 21.7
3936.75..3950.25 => 0.01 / 17.2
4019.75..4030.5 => -0.13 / 21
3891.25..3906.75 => 0.05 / 15.9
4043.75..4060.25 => -0.19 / 22.7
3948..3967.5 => 0.12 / 15.6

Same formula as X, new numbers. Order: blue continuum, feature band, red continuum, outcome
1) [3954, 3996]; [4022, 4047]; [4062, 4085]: -2.69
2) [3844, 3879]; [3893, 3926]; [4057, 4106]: -0.62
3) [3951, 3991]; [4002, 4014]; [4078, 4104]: -4.26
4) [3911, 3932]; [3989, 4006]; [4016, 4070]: -1.51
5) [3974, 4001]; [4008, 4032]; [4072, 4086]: -2.31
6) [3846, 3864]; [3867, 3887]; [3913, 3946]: 0.92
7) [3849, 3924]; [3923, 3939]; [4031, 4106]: 2.05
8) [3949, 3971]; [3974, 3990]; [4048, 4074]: -1.87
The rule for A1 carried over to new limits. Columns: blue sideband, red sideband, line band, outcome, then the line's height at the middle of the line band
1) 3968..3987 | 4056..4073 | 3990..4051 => -0.21 mag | 18.6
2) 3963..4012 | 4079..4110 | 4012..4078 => -0.18 mag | 18.6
